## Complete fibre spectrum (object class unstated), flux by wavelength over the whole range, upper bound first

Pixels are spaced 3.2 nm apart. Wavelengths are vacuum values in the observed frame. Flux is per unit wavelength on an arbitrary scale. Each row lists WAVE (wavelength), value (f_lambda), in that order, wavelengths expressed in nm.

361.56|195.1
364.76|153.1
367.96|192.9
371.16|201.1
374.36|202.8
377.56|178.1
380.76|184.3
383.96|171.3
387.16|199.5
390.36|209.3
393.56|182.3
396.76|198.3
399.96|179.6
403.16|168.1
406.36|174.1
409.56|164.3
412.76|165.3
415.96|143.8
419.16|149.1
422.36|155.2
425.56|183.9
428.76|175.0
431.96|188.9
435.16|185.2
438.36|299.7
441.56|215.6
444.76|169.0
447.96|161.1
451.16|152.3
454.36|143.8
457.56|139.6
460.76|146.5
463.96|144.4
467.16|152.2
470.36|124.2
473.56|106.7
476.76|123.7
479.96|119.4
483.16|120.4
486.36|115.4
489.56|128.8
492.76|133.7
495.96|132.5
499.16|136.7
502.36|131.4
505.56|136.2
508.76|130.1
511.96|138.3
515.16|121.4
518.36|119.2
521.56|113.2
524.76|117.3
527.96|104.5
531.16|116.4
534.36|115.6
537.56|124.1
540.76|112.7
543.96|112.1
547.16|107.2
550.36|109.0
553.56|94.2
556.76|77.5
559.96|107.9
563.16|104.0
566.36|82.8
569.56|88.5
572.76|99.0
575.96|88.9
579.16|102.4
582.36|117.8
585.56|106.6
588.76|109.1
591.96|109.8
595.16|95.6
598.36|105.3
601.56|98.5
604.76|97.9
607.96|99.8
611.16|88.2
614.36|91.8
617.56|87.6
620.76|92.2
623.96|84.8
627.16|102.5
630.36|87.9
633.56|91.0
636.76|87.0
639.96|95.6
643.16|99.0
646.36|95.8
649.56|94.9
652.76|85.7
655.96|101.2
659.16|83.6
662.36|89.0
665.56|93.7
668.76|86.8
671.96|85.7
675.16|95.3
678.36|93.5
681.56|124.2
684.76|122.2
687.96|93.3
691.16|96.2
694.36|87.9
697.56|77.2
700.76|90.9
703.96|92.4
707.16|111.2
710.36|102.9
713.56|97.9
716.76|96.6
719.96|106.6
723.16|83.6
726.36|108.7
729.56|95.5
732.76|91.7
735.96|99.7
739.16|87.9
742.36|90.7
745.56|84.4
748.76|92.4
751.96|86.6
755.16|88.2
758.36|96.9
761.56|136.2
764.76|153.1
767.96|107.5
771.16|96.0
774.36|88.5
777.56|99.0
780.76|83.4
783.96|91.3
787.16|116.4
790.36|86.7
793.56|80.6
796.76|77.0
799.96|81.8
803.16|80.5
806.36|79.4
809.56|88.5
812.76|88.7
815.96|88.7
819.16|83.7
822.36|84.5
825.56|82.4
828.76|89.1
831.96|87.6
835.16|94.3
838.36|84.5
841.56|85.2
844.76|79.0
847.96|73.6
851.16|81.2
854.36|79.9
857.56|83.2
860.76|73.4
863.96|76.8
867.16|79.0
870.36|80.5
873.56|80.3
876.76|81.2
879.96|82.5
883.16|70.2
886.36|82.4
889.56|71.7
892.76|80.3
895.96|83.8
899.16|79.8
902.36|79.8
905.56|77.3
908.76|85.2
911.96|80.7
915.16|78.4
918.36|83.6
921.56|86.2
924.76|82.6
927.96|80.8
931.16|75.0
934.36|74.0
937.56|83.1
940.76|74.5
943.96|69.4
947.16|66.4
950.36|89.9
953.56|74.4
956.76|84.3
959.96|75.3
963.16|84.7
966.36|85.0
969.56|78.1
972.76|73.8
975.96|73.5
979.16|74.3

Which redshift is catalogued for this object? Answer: 0.57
